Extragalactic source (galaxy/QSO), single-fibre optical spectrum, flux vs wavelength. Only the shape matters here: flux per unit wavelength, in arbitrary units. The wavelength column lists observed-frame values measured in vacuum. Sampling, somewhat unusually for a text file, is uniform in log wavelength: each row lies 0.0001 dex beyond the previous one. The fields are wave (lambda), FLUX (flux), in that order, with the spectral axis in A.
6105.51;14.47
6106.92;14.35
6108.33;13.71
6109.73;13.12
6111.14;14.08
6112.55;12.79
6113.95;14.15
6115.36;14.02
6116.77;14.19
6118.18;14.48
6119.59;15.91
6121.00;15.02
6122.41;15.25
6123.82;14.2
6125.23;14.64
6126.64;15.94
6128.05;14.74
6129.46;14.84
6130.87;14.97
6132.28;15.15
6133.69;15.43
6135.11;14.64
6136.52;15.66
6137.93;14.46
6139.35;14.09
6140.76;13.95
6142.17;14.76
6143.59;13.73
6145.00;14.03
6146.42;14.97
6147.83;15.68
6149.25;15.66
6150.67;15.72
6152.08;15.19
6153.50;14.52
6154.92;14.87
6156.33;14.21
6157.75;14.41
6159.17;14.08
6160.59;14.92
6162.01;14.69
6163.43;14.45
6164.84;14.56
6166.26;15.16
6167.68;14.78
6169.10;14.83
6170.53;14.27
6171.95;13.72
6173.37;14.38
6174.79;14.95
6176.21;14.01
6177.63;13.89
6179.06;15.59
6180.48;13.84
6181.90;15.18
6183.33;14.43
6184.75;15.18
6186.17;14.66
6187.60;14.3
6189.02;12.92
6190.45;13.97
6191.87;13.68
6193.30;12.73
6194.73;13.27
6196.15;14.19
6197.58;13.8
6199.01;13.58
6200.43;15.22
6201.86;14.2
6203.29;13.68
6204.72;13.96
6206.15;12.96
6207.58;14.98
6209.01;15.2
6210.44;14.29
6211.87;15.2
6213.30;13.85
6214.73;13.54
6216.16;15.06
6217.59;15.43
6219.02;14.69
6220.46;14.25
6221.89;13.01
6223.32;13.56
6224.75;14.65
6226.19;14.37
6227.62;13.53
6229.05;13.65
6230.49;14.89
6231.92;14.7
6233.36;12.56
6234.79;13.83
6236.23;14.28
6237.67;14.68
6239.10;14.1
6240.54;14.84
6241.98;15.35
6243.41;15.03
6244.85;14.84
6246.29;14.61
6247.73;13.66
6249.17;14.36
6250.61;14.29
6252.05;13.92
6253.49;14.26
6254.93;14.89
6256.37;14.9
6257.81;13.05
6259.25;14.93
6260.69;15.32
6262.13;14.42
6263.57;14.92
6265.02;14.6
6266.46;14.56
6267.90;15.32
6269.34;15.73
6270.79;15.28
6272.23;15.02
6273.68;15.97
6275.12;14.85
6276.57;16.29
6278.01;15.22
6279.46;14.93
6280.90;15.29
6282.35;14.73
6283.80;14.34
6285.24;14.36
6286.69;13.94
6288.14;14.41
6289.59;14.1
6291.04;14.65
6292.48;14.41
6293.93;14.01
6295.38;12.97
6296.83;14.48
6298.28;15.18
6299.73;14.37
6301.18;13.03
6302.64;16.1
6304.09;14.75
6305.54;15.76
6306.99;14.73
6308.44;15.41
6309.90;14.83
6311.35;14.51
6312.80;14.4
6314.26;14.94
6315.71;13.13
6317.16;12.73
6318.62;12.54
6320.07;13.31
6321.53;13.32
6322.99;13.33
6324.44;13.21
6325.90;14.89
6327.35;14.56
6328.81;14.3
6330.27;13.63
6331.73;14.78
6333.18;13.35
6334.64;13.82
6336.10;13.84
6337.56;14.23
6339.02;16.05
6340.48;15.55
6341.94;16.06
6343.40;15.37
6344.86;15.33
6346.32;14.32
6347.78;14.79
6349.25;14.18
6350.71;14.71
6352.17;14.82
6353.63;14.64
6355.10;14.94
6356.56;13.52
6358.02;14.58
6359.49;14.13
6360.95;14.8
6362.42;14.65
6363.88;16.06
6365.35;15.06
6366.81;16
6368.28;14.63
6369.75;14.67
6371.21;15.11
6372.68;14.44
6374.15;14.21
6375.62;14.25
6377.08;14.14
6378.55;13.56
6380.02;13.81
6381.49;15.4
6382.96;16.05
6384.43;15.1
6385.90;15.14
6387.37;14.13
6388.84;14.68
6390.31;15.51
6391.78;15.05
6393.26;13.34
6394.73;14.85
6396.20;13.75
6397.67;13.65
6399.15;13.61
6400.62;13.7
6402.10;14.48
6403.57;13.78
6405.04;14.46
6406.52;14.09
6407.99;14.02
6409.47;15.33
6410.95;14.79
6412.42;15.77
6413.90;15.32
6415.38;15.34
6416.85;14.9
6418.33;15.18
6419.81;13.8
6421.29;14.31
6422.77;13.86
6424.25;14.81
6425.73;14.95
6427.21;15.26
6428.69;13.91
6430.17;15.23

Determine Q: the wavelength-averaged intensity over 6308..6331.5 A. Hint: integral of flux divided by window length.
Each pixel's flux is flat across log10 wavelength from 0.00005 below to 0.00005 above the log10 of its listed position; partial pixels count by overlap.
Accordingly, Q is 13.9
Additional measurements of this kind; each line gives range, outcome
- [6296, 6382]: 14.5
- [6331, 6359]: 14.7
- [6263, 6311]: 14.8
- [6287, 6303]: 14.3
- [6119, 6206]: 14.5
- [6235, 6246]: 14.7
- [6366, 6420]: 14.6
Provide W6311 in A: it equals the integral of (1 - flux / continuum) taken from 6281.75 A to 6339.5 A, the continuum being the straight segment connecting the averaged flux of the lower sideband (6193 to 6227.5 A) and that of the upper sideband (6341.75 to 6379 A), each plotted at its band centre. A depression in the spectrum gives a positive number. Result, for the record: 1.2 A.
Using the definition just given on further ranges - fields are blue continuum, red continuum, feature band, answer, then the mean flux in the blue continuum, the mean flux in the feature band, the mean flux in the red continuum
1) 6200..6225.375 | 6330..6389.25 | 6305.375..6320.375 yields 0.4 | 14.3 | 14.2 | 14.7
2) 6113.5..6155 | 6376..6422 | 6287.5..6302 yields 0.5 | 14.8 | 14.2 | 14.5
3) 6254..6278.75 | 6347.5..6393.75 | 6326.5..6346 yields 0.2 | 15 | 14.7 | 14.7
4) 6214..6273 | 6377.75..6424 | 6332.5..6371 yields -0.7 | 14.5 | 14.8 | 14.5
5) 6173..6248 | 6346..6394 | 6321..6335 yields 0.6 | 14.3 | 13.9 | 14.7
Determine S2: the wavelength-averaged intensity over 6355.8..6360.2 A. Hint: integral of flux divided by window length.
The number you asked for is 14.1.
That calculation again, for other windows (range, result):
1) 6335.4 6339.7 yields 14.7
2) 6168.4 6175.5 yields 14.4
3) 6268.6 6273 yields 15.3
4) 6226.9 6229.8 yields 13.6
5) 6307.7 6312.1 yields 14.9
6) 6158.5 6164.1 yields 14.5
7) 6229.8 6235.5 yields 14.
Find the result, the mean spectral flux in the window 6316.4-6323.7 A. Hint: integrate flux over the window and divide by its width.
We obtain 13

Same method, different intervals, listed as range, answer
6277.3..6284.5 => 14.9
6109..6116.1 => 13.6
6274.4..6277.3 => 15.6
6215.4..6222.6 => 14.5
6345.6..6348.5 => 14.6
